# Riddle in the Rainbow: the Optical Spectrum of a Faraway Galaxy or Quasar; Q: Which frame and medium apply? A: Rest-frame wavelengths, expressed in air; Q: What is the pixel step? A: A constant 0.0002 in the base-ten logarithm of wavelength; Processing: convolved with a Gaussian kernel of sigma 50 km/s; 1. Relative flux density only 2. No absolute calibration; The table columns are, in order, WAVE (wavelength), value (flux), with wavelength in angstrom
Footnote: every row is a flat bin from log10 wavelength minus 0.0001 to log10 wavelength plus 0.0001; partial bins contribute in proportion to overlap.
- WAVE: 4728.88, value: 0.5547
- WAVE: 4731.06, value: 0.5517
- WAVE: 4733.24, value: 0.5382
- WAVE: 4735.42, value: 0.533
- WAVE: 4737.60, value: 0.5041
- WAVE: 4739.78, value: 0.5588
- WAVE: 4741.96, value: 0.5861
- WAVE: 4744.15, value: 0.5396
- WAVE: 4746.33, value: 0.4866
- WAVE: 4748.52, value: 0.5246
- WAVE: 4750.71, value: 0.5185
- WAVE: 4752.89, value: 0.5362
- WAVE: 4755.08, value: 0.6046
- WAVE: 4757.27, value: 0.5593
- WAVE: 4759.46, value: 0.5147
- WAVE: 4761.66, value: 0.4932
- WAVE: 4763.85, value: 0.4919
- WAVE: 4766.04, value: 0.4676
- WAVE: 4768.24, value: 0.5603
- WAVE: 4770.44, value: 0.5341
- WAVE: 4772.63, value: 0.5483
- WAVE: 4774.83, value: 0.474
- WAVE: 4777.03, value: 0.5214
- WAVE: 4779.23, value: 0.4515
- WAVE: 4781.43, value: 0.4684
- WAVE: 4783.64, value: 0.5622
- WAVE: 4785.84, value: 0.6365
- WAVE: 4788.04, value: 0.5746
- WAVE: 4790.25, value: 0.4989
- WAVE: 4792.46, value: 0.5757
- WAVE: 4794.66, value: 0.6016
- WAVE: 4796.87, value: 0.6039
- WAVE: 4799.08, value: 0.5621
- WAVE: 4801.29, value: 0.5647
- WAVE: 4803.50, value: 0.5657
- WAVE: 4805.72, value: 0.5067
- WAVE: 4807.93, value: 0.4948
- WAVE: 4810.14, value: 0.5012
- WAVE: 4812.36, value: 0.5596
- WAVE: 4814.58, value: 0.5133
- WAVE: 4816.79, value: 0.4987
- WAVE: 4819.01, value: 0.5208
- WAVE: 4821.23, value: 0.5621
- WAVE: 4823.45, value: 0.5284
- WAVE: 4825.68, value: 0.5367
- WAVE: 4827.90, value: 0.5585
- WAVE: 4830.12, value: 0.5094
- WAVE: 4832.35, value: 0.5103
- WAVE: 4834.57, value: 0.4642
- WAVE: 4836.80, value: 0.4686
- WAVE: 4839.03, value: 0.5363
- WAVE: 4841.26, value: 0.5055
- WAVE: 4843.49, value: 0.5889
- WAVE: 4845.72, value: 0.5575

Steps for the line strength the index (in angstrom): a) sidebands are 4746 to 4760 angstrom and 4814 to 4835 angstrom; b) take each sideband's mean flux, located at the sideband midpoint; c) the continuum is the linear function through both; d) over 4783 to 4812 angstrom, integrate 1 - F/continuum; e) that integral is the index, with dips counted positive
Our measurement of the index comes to -1.6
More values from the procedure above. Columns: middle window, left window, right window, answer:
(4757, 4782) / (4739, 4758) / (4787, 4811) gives 1.89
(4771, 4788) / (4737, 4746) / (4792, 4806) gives 1.09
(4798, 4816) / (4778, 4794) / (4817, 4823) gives 0.11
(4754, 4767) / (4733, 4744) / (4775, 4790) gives 0.36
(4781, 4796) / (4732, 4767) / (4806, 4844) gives -1.15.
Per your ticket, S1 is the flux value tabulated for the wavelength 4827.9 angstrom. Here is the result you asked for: 0.5585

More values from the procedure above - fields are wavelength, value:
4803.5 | 0.5657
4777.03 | 0.5214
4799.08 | 0.5621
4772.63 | 0.5483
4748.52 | 0.5246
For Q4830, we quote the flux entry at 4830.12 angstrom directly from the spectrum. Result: 0.5094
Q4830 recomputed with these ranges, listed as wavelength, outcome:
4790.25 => 0.4989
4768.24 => 0.5603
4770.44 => 0.5341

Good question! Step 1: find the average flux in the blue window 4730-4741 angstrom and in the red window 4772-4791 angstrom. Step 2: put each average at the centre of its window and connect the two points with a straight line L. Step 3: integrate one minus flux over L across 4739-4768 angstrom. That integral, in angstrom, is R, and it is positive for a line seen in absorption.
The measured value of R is 0.2 angstrom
